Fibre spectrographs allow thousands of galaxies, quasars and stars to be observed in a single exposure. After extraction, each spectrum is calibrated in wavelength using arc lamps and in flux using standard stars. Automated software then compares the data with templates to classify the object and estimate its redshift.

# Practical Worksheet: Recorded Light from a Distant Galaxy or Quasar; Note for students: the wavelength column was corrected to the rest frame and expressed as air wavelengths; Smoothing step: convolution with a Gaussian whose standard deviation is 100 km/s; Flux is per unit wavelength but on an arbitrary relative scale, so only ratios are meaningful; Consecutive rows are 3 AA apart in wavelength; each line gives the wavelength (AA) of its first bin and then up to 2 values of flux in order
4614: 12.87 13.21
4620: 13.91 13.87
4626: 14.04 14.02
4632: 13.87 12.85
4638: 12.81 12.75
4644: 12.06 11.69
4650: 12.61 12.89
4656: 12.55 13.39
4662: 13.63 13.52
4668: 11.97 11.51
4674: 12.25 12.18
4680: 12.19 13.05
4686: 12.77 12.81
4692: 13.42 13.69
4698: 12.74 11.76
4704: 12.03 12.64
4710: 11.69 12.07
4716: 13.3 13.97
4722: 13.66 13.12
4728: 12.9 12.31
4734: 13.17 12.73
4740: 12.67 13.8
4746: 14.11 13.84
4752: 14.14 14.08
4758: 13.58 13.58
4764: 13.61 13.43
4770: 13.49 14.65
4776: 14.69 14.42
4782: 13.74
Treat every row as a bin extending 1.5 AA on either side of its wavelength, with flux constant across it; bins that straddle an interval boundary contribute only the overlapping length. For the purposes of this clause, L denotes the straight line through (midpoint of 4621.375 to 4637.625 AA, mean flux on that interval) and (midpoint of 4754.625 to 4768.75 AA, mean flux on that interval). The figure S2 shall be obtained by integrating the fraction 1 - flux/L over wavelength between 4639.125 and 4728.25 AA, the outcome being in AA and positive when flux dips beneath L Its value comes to 6.25 AA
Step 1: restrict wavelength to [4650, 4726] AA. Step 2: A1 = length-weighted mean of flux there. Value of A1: 12.7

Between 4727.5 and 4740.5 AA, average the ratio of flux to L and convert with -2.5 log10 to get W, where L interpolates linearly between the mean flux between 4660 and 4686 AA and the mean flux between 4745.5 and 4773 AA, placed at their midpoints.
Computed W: 0.06 mag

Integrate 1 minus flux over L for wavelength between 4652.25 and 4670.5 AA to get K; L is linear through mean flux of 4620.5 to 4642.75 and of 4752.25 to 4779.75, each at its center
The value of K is 0.9 AA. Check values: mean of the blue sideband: 13.5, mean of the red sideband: 13.9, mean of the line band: 12.9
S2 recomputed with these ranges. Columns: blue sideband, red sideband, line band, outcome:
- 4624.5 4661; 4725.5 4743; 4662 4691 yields 0.9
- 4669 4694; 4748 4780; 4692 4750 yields 1.1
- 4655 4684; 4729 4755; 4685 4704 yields 0.1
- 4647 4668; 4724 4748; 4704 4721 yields 0.5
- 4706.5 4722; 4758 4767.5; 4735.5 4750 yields -0.2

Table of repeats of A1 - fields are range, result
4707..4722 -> 12.8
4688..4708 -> 12.7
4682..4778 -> 13.2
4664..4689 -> 12.4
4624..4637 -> 13.7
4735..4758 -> 13.6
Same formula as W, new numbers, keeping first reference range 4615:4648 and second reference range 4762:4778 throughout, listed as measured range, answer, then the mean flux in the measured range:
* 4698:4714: 0.128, 12.1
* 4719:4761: 0.031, 13.4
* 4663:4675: 0.088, 12.4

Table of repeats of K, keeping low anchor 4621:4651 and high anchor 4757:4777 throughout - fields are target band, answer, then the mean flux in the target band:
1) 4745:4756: -0.23 AA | 14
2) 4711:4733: 0.91 AA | 13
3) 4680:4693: 0.46 AA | 12.9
